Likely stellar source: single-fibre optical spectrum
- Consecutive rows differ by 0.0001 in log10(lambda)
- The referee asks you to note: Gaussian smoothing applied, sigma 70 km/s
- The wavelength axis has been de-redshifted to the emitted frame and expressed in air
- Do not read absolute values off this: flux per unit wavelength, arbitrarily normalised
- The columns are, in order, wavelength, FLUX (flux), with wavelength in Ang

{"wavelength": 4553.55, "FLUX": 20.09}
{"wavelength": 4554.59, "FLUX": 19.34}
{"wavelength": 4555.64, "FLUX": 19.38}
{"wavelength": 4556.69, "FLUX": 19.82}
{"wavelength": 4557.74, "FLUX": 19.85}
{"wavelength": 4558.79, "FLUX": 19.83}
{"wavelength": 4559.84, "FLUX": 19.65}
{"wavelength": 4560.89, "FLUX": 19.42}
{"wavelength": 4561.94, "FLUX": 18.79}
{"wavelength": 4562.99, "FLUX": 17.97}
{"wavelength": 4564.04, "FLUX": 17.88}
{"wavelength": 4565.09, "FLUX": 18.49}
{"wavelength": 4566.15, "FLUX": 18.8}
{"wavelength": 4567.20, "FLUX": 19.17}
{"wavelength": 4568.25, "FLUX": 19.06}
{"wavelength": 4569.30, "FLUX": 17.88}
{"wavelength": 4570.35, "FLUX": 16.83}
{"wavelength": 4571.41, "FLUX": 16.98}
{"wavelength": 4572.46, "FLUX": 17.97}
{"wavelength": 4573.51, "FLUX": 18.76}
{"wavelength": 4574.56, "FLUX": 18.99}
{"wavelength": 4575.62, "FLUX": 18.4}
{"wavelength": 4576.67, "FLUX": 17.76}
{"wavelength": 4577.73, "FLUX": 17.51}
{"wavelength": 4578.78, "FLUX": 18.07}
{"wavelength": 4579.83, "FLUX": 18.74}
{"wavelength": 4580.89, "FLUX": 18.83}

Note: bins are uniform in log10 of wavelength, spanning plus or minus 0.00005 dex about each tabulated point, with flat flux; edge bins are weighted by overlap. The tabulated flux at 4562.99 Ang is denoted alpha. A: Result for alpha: 17.97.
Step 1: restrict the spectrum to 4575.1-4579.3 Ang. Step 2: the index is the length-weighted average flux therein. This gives 17.9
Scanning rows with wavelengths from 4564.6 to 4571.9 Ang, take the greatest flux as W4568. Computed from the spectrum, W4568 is 19.17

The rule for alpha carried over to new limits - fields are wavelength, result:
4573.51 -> 18.76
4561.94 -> 18.79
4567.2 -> 19.17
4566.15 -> 18.8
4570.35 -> 16.83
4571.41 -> 16.98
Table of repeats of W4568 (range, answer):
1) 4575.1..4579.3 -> 18.4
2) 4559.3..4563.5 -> 19.65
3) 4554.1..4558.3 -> 19.85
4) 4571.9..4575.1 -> 18.99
